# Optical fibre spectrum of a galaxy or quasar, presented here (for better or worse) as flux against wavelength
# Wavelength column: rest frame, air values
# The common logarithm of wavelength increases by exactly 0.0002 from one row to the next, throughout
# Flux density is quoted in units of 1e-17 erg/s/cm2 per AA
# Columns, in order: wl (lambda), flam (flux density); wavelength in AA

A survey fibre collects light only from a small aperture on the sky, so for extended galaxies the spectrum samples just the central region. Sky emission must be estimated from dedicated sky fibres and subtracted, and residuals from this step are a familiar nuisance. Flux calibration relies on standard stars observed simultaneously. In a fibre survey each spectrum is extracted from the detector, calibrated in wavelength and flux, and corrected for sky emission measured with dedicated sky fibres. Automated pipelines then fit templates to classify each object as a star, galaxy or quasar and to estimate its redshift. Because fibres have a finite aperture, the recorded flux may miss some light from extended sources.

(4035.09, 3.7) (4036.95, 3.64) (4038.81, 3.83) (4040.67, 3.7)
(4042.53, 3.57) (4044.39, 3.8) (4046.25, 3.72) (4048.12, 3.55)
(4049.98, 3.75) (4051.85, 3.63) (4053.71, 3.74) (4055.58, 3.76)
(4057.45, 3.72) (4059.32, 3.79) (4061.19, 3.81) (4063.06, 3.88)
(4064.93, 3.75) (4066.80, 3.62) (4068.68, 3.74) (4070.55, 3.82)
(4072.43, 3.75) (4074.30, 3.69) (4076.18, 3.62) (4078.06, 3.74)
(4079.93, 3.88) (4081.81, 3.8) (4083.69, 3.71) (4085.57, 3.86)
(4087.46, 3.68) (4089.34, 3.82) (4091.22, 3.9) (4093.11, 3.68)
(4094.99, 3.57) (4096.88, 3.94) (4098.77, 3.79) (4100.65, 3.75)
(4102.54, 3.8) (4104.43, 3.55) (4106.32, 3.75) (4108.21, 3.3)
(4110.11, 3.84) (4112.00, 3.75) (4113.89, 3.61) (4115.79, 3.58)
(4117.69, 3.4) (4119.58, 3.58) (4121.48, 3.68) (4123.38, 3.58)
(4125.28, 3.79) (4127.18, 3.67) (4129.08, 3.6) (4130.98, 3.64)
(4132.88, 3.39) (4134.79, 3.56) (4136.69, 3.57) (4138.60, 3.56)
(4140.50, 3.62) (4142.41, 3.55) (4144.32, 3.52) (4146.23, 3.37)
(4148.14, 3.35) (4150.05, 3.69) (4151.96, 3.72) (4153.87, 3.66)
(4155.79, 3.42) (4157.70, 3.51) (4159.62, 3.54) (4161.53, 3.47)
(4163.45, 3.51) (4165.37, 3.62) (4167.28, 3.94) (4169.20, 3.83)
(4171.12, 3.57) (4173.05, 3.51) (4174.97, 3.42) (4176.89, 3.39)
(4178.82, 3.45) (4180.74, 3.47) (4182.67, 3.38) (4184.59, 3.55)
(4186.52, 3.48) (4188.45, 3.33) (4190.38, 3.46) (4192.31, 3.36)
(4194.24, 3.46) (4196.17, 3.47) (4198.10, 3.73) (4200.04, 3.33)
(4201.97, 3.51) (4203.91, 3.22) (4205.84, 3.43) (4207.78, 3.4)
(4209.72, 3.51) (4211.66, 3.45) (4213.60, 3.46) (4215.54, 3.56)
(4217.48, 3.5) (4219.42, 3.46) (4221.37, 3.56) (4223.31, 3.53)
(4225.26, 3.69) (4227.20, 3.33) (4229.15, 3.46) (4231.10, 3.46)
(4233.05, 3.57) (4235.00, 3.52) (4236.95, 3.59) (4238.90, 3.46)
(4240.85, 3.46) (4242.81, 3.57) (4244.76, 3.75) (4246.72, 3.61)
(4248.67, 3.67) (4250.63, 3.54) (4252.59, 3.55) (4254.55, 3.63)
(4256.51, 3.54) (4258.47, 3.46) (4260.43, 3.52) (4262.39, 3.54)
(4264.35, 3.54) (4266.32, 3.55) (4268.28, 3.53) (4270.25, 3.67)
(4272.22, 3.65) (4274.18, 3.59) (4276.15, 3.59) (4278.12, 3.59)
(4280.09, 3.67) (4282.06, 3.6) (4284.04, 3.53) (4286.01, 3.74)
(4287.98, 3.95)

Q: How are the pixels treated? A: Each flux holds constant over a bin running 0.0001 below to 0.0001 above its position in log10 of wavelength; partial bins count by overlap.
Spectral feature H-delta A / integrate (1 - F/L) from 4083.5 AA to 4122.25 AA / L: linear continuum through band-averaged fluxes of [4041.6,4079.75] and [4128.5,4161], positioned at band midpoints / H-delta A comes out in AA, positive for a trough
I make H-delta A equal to -0.6 AA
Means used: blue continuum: 3.73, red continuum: 3.54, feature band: 3.69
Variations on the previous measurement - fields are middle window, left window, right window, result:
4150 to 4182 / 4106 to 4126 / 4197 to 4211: -0.4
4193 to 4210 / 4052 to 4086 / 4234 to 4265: 0.8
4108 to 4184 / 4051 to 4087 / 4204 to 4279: 1.8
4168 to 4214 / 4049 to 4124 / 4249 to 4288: 2.2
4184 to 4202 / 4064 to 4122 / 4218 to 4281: 0.7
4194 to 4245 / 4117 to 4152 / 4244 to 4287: 1.3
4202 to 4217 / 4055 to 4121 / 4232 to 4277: 0.7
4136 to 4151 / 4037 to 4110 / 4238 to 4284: 0.6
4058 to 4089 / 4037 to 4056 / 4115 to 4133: -0.8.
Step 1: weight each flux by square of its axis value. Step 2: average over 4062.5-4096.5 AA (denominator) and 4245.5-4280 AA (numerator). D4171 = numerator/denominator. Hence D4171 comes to 1.0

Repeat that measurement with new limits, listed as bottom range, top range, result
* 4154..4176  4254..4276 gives 1.04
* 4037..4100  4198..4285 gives 1.03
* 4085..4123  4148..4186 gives 0.99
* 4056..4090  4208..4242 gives 1.00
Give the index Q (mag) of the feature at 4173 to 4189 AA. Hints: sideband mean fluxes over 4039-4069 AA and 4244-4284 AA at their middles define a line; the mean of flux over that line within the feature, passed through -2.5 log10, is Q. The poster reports 0.061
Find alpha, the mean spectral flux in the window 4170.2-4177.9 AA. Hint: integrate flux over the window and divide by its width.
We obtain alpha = 3.47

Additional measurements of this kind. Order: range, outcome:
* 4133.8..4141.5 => 3.58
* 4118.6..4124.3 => 3.61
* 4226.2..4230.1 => 3.4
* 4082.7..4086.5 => 3.79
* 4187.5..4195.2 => 3.4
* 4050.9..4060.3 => 3.73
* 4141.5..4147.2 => 3.48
